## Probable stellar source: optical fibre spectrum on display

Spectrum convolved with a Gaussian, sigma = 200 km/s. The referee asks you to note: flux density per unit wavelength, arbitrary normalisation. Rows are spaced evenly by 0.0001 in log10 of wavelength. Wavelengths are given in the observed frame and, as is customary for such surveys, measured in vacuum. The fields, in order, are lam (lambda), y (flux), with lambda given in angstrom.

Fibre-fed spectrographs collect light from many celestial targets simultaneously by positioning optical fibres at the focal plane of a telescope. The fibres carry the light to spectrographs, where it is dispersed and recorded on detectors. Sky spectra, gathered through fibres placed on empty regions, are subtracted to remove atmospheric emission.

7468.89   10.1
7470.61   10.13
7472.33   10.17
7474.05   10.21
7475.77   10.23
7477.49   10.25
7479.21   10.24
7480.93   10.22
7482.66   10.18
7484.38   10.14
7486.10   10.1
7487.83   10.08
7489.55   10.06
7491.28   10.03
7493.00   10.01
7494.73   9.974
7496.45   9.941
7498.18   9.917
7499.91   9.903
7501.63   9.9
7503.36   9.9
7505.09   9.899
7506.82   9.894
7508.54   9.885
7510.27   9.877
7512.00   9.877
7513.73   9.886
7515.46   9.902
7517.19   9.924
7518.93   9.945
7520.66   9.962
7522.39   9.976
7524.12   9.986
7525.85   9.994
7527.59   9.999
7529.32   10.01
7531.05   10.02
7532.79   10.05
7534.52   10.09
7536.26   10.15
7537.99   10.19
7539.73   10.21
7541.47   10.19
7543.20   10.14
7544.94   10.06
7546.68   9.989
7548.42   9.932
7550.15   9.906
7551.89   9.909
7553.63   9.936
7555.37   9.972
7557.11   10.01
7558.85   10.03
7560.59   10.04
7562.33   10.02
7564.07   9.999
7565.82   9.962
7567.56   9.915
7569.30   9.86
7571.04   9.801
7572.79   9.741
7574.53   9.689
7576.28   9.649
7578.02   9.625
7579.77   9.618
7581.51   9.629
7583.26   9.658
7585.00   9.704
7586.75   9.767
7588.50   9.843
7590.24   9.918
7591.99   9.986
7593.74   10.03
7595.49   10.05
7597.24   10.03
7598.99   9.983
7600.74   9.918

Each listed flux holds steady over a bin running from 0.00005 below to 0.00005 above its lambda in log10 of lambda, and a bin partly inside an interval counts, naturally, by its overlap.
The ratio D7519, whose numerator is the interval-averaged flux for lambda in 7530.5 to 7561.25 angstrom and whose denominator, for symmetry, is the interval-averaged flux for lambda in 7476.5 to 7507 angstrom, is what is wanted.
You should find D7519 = 1.0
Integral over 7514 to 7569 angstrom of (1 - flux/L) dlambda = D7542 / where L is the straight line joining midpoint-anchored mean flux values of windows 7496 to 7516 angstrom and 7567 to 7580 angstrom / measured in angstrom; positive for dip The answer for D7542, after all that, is -1.11 angstrom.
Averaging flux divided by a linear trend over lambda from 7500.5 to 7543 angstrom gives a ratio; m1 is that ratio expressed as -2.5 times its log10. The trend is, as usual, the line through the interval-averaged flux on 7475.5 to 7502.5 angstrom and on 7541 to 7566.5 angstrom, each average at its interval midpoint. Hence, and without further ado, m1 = 0.00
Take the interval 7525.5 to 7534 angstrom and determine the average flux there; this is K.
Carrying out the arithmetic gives 10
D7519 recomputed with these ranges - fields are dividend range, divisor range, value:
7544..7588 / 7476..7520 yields 0.99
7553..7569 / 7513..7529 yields 1.00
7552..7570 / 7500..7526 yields 1.01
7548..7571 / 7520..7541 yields 0.99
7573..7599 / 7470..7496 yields 0.97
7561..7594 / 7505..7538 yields 0.98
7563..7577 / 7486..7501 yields 0.98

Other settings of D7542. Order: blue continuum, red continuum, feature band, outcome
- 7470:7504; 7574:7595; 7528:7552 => -0.4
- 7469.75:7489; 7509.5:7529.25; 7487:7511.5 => 0.3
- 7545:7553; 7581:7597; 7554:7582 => 0.1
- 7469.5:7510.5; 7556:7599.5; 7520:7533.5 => 0.0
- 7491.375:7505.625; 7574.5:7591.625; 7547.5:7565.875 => -0.4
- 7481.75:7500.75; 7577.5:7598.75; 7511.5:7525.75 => 0.0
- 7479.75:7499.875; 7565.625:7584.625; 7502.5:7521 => 0.1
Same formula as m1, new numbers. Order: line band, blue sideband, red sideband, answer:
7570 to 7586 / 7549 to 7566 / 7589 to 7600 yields 0.03 mag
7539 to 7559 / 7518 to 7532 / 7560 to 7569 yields 0.00 mag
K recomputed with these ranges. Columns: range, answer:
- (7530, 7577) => 9.98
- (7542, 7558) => 9.99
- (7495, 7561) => 9.98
